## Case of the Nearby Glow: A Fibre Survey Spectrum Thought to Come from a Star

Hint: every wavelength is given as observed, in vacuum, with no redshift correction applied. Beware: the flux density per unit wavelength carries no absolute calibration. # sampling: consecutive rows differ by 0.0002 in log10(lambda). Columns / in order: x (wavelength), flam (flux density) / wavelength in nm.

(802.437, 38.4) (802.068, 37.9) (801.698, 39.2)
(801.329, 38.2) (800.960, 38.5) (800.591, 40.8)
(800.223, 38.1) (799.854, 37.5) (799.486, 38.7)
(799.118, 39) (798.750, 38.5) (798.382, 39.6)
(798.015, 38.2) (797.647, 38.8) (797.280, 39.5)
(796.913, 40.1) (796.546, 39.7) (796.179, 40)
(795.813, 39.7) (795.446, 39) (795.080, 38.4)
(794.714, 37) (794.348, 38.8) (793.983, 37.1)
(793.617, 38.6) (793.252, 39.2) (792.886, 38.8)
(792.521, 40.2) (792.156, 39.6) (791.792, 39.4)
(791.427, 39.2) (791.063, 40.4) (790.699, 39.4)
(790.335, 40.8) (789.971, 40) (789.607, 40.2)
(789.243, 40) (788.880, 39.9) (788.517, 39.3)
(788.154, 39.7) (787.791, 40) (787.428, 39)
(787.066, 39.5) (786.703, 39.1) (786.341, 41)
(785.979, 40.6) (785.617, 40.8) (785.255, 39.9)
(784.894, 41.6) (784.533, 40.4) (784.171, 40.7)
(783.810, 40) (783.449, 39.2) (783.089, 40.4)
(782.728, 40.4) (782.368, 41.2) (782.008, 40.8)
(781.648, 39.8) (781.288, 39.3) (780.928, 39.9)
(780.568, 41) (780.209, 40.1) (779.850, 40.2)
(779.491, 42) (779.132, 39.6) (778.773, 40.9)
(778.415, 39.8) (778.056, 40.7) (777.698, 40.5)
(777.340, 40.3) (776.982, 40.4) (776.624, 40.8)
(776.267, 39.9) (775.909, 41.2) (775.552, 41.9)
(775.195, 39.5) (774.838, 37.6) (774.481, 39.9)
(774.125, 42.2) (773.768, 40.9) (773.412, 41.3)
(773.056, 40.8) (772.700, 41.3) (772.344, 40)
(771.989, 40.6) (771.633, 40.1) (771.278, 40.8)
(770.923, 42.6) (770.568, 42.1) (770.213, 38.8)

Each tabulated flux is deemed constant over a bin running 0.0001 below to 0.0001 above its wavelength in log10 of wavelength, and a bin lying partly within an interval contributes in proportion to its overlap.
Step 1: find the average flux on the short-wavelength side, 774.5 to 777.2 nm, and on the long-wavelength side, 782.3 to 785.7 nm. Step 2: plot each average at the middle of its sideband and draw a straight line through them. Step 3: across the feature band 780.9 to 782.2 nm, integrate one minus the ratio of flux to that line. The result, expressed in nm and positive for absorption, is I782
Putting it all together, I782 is 0.01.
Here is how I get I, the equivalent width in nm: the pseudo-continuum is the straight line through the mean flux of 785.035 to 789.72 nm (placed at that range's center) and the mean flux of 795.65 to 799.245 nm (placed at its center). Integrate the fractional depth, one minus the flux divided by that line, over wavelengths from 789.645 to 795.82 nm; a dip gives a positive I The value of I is 0.07 nm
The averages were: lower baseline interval 39.9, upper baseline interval 39.3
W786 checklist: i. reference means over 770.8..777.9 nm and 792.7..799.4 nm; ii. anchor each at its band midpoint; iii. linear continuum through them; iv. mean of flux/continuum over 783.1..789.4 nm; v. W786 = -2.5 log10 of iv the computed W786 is -0.01 mag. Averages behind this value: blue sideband 40.6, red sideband 38.9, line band 40.1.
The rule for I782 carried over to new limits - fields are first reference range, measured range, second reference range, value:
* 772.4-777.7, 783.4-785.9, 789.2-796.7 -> -0.035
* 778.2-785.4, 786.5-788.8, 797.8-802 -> 0.021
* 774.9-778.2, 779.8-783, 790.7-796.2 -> -0.020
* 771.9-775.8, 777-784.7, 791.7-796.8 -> -0.063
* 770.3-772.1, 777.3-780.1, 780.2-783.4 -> 0.003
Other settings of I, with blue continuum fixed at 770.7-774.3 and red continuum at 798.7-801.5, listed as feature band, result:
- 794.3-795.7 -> 0.028 nm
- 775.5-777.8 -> 0.003 nm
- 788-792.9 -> -0.037 nm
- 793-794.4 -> 0.029 nm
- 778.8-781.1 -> -0.004 nm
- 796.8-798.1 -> -0.009 nm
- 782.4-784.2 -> -0.002 nm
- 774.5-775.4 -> 0.043 nm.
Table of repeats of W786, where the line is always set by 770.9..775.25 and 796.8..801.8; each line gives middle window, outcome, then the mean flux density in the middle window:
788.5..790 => -0.011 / 39.9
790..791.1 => -0.019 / 40.2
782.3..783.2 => -0.018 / 40.6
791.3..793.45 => -0.002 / 39.4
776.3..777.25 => -0.004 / 40.5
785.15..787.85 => -0.008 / 40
